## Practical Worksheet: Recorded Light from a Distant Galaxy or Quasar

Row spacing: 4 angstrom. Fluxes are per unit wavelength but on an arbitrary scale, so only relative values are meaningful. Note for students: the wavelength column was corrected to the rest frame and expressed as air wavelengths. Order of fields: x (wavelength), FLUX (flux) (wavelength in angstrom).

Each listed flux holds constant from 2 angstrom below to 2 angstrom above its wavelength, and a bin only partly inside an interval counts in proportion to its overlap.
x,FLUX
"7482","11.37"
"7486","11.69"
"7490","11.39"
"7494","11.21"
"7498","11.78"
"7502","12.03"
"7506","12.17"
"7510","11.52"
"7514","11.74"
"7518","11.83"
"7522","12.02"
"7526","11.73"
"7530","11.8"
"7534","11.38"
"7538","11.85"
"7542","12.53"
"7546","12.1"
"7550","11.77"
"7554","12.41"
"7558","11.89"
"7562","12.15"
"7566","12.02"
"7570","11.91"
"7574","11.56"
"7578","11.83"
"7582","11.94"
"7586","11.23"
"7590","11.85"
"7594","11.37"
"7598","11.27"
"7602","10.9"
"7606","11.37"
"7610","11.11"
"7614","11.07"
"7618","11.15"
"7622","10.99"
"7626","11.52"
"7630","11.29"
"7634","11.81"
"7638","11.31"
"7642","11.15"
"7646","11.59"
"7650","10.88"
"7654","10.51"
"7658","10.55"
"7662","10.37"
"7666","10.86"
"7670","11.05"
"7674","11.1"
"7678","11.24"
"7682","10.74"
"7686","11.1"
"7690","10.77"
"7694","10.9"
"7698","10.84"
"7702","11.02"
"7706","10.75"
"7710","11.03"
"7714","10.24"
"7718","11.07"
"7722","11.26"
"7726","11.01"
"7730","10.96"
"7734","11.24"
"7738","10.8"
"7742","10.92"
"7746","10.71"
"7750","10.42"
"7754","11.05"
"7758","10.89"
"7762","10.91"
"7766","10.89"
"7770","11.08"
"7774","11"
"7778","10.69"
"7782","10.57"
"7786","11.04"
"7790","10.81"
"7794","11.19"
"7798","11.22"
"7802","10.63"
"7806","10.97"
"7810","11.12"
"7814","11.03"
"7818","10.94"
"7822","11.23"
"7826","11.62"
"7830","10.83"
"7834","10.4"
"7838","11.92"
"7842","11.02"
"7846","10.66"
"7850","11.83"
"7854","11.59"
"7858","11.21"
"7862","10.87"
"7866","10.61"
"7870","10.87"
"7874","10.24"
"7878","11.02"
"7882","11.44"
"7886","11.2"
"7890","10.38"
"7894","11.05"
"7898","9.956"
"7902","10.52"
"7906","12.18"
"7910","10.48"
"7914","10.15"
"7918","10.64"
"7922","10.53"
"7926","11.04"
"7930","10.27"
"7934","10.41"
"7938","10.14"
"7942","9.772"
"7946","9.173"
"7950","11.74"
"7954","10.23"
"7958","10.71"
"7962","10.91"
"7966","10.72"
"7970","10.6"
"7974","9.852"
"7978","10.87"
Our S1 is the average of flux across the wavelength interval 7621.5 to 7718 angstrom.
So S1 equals 11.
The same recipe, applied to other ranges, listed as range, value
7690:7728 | 10.9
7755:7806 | 10.9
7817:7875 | 11.1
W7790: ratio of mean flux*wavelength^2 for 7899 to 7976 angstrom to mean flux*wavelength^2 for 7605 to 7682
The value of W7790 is 1.02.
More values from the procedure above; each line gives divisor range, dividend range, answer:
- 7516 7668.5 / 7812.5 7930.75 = 1.02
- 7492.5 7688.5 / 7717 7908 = 1.01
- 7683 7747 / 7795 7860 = 1.05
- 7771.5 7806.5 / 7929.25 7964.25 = 0.99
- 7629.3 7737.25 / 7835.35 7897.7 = 1.05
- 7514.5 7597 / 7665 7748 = 0.96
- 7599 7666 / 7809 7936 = 1.05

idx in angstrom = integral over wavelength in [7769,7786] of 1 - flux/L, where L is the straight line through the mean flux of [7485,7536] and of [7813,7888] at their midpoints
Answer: 0.6 angstrom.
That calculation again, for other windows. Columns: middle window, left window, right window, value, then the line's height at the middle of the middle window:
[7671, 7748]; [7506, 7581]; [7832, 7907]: 3.36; 11.4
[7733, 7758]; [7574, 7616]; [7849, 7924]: 0.64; 11.1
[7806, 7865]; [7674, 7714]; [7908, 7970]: -2.74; 10.7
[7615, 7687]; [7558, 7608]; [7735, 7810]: 1.88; 11.4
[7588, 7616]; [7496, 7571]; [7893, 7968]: 0.99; 11.7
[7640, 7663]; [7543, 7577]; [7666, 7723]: 0.83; 11.3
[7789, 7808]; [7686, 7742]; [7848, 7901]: -0.08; 10.9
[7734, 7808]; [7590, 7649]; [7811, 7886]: 1.75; 11.2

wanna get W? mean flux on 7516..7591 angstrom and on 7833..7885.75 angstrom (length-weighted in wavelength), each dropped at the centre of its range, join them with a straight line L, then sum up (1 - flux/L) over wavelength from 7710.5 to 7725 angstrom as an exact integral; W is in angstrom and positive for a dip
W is 0.7 angstrom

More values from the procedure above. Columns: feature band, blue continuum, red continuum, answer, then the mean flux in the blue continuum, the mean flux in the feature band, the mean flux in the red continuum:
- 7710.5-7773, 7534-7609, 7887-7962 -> 1.5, 11.8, 10.9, 10.5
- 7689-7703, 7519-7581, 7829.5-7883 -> 0.8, 11.9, 10.9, 11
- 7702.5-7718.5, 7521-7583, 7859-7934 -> 0.9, 11.9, 10.8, 10.7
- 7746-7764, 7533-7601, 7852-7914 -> 0.7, 11.8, 10.8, 10.9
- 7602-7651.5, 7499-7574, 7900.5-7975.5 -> 1.5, 11.9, 11.3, 10.5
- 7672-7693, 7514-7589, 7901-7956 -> 0.8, 11.9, 11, 10.5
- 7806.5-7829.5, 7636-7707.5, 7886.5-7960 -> -1.0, 10.9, 11.2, 10.5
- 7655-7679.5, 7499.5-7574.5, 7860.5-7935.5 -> 1.4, 11.9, 10.8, 10.7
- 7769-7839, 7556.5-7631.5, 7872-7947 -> -0.8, 11.5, 11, 10.6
